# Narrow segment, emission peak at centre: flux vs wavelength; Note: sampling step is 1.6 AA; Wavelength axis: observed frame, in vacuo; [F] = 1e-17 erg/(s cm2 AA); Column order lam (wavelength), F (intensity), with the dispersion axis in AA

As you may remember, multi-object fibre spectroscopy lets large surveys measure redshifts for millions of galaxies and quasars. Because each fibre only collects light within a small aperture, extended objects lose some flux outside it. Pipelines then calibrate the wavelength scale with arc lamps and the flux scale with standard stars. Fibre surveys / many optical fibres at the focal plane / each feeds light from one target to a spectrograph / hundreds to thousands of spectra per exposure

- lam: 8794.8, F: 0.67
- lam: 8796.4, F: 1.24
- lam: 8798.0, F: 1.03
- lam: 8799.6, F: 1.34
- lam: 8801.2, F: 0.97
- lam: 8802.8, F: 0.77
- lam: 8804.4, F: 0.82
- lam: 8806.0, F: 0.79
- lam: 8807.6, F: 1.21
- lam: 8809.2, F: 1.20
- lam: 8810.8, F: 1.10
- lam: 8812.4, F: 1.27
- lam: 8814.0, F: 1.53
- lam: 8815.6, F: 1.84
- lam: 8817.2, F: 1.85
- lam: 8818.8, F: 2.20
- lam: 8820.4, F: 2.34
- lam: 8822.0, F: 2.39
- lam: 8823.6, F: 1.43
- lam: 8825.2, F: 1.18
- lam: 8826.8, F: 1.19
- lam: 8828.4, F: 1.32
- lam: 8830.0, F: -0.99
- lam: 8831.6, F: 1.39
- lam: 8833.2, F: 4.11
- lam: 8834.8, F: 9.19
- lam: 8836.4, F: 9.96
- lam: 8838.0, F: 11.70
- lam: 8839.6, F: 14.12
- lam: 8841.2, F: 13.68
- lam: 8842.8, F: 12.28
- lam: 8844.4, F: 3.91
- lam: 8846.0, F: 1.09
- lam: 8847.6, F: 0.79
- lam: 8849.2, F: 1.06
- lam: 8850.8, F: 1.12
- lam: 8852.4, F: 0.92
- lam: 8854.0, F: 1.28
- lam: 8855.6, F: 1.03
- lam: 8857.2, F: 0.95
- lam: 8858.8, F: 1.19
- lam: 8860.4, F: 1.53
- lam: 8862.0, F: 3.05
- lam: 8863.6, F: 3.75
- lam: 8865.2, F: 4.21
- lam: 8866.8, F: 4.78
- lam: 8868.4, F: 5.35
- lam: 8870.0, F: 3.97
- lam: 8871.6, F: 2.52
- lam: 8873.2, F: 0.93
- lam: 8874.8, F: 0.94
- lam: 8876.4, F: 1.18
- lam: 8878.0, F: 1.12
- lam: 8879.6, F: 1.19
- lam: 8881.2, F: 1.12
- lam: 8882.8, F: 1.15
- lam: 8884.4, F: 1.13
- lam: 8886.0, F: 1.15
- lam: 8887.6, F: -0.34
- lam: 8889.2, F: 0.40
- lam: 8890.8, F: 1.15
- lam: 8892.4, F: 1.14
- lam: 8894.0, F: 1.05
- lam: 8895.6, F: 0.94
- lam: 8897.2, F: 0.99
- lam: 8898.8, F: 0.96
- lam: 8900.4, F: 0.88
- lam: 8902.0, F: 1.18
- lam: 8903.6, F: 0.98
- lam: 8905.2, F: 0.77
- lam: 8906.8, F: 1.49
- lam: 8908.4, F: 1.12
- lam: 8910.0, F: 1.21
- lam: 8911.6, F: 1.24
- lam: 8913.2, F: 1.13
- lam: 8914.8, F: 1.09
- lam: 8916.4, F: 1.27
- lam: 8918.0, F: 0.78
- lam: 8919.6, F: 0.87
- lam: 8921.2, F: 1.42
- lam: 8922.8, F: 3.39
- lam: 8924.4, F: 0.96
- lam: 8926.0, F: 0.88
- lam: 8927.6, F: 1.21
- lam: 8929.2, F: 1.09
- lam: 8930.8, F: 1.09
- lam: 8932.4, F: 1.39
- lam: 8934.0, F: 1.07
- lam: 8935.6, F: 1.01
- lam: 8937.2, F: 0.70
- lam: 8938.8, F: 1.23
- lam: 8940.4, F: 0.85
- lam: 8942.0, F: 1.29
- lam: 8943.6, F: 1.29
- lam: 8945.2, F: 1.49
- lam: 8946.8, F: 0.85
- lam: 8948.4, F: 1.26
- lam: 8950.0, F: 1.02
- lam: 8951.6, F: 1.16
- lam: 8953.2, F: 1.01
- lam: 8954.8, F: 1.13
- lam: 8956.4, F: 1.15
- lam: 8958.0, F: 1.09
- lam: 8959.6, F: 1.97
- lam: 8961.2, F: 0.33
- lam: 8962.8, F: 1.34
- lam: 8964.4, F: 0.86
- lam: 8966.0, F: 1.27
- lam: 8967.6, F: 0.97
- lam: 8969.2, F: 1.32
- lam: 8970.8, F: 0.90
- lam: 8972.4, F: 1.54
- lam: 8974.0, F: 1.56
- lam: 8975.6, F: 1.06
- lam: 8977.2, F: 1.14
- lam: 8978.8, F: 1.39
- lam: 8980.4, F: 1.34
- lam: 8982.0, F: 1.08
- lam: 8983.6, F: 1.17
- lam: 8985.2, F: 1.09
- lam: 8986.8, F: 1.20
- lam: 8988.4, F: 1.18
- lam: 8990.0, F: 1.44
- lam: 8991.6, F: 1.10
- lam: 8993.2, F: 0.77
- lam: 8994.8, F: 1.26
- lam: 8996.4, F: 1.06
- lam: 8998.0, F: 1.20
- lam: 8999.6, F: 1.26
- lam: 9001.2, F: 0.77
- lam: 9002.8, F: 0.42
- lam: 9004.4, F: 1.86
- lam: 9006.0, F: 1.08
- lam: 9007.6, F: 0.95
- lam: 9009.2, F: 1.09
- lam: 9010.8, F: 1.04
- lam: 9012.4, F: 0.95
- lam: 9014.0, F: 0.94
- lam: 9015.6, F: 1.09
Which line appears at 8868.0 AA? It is [N II]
